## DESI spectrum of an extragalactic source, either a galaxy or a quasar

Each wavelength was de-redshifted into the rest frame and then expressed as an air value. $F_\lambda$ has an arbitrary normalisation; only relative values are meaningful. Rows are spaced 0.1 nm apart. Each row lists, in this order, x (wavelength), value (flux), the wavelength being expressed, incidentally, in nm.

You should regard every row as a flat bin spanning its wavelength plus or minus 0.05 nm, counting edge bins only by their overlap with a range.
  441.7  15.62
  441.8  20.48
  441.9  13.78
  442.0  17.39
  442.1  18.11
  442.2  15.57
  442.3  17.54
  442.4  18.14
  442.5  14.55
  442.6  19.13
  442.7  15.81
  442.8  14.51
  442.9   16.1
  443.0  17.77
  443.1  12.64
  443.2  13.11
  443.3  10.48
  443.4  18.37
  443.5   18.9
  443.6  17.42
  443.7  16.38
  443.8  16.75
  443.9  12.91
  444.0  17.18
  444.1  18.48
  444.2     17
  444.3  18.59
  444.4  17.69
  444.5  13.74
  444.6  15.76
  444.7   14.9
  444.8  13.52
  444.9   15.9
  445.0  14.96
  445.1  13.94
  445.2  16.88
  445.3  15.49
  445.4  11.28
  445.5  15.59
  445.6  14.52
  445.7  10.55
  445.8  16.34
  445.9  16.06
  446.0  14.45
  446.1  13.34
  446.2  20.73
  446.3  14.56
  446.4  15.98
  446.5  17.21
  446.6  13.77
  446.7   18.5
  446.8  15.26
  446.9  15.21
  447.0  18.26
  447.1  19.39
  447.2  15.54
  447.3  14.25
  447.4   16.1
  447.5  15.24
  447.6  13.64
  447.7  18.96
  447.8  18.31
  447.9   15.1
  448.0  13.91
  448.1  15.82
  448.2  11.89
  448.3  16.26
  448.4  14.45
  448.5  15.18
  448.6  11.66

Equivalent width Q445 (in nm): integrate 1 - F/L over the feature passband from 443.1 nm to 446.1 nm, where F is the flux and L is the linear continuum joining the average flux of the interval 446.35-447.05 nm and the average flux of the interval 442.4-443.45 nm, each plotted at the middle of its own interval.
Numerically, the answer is 0.09 nm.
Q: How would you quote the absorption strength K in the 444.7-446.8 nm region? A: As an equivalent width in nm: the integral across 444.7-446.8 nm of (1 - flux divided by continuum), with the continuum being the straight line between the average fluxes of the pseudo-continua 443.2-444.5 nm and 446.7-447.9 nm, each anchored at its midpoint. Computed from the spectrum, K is 0.16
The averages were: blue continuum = 16.4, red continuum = 16.4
